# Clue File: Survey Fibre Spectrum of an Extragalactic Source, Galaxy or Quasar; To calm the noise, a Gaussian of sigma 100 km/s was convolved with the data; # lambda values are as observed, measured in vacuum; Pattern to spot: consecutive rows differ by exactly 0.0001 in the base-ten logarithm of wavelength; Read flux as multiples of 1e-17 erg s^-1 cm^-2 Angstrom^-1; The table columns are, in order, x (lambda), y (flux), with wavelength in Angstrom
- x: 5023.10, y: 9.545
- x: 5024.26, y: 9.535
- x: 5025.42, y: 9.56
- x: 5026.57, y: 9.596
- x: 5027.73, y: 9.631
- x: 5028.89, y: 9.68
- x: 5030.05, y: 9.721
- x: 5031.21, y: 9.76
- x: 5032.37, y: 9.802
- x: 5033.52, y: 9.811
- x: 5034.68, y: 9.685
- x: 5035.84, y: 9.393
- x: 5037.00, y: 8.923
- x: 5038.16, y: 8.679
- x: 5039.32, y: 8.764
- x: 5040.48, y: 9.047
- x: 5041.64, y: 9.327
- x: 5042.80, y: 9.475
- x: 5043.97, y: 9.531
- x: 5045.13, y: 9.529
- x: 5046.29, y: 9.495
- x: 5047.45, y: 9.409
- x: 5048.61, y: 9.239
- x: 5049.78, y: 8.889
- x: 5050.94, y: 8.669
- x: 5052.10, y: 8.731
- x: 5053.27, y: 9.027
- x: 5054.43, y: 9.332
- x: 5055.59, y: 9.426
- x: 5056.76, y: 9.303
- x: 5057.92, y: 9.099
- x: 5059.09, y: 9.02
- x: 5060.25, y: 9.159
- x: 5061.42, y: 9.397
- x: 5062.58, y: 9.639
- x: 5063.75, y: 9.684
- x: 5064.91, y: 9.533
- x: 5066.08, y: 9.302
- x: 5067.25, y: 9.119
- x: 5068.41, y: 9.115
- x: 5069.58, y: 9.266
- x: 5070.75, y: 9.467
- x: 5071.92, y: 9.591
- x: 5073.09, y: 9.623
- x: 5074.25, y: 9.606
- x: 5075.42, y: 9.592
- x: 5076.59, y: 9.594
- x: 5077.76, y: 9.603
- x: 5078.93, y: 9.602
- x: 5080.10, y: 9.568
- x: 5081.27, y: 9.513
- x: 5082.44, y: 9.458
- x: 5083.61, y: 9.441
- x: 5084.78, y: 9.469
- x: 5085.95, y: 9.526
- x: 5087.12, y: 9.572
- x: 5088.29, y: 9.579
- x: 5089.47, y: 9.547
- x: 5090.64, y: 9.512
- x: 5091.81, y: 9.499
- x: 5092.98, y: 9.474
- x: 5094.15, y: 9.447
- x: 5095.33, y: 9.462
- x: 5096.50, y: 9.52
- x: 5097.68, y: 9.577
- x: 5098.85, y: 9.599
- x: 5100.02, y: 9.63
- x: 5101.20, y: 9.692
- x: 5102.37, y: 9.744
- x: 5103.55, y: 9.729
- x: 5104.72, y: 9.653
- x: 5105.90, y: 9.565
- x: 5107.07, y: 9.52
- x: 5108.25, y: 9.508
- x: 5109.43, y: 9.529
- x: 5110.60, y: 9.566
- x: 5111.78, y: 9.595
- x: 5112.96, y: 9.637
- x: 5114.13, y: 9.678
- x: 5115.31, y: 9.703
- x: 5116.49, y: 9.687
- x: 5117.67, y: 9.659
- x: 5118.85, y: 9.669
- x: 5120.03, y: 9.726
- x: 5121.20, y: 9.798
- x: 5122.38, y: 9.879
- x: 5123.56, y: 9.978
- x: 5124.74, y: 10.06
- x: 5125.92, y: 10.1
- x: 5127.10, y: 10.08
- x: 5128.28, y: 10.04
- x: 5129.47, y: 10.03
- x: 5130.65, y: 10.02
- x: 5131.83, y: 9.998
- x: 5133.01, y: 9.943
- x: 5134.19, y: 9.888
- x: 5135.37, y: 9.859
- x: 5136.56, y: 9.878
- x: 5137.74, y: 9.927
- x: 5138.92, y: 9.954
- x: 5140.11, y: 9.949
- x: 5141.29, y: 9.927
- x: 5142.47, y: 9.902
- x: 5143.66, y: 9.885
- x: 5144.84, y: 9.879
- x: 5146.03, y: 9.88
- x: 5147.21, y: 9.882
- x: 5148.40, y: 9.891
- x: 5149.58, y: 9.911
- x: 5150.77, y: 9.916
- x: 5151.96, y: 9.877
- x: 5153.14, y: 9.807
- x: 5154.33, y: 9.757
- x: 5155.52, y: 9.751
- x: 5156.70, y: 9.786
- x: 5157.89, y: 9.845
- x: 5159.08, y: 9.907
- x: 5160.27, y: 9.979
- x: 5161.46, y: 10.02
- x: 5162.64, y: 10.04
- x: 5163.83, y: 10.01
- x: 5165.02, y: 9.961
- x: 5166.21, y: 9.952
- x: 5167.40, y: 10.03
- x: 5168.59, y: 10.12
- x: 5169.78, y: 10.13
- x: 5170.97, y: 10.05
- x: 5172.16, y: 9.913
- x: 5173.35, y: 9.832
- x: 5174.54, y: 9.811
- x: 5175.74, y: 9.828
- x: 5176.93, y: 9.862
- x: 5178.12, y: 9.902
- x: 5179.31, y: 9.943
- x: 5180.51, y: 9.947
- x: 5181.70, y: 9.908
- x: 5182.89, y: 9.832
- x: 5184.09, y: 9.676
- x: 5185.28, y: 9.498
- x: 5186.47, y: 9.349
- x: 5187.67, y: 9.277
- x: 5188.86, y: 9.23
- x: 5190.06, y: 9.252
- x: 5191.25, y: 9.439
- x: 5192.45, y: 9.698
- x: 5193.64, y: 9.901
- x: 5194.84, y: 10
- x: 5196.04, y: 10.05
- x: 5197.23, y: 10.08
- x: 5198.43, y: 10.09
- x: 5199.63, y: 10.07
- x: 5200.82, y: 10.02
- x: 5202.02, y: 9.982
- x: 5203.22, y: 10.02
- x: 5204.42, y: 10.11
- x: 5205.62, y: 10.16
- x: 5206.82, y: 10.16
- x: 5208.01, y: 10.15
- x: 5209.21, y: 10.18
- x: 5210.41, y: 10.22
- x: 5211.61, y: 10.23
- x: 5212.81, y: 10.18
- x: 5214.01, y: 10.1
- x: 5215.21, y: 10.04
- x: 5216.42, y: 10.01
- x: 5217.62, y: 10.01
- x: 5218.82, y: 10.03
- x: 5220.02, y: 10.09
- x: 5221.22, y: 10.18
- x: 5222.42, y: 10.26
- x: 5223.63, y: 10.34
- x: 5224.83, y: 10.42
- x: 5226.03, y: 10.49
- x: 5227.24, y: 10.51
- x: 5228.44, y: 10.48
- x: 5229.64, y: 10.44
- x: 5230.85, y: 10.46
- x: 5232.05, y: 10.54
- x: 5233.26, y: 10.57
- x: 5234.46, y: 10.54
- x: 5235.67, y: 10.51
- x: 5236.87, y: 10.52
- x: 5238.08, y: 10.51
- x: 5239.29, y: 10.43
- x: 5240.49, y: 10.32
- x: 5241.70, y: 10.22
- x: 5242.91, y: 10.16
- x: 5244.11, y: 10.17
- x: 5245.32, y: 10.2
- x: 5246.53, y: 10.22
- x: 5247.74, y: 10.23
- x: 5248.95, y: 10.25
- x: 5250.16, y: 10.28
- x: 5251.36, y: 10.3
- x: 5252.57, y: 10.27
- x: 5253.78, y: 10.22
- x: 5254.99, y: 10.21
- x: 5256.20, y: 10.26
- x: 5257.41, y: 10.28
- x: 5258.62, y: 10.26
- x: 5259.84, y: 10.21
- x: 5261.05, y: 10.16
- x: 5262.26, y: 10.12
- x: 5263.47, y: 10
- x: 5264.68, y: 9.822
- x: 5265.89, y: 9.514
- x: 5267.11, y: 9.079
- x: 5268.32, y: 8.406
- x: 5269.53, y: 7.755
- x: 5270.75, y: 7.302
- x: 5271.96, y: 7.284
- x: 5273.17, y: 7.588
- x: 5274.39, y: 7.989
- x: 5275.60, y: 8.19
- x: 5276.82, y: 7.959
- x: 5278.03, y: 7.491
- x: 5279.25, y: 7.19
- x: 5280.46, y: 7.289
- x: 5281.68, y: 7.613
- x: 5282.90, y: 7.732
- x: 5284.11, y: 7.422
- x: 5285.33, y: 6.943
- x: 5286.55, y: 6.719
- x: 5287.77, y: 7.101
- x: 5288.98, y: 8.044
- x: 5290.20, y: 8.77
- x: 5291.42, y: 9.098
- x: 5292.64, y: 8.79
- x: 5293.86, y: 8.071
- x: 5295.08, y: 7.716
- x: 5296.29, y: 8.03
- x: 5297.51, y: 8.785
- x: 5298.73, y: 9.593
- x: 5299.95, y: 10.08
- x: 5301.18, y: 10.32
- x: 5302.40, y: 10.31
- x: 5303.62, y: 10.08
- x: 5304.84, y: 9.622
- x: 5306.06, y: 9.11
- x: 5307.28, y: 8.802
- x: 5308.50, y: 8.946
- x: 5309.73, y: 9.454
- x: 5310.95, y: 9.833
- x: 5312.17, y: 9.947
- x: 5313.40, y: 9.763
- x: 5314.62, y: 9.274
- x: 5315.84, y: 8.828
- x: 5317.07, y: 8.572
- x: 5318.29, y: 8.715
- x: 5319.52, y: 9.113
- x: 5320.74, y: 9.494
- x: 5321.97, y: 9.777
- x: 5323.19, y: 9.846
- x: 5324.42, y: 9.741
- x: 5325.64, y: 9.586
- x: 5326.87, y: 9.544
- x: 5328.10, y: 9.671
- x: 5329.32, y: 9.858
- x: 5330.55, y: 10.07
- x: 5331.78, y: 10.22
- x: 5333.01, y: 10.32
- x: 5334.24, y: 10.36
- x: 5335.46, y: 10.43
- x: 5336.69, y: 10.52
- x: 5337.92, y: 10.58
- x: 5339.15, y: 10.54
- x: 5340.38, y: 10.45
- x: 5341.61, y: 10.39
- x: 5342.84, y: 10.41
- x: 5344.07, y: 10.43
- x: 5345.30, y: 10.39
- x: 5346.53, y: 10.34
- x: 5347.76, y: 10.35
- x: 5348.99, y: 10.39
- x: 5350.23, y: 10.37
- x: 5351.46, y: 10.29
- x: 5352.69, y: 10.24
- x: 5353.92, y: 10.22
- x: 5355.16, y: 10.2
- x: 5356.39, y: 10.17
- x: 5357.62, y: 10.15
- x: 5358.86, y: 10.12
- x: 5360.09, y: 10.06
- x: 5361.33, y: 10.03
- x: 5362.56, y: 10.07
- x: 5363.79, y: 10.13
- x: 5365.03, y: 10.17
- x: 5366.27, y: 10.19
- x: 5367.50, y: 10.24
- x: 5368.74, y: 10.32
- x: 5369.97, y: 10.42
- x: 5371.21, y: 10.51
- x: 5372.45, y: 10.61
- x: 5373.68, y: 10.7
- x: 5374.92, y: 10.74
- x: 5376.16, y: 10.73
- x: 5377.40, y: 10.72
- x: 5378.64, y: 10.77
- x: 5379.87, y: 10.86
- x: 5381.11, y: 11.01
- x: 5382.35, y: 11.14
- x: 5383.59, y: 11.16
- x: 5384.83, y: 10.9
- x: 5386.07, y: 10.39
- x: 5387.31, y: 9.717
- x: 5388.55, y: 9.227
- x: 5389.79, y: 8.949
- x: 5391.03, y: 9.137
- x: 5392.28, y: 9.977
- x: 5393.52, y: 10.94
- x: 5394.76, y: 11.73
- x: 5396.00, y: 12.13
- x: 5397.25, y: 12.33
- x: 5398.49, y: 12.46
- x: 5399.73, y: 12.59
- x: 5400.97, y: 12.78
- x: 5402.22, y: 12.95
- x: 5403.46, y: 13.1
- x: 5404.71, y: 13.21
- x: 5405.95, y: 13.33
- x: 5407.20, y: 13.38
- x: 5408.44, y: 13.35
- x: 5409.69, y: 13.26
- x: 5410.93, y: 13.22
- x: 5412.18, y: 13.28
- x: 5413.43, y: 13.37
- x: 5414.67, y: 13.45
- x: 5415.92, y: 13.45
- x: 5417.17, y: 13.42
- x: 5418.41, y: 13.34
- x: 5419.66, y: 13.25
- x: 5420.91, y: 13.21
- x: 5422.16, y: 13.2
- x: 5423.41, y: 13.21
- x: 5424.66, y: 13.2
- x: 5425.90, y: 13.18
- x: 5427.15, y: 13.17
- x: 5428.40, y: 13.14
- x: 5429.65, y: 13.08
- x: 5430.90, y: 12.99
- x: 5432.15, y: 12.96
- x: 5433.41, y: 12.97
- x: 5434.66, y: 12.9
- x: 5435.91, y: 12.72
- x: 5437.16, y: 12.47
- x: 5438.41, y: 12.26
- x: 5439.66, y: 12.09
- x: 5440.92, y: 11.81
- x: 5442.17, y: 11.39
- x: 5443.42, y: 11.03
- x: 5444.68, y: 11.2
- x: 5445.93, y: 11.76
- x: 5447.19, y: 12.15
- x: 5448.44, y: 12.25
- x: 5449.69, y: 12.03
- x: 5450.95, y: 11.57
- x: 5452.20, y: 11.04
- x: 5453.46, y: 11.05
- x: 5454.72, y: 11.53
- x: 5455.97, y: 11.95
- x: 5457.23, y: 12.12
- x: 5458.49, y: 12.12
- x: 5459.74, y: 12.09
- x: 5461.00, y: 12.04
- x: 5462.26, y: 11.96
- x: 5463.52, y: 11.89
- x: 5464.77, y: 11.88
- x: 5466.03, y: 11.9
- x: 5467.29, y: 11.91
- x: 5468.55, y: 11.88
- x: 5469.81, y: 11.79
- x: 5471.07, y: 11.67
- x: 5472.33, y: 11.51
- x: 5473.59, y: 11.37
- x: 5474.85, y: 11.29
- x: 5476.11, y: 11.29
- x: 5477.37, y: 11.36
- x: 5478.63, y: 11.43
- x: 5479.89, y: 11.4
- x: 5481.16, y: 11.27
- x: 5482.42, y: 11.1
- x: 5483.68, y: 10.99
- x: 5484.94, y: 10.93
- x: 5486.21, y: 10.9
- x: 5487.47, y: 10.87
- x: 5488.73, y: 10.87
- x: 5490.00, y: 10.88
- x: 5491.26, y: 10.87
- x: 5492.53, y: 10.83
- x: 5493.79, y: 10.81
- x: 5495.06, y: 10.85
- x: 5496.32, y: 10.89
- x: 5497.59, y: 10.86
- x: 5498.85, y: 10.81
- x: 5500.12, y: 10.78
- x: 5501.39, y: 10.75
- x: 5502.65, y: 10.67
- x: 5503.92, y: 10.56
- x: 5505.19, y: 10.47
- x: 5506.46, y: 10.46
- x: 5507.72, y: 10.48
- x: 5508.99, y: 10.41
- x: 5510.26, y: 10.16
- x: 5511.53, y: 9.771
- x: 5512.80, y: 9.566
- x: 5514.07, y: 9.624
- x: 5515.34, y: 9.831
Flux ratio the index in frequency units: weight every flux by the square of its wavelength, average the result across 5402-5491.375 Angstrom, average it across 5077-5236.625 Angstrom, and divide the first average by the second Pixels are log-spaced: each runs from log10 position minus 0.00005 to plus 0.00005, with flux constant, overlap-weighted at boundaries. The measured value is 1.38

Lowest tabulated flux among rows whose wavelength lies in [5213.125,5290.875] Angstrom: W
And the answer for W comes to 6.719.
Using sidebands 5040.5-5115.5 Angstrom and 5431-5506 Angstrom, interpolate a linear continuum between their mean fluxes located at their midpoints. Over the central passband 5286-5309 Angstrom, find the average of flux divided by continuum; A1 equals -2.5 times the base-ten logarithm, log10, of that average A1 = 0.20 mag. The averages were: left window 9.45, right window 11.5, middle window 8.85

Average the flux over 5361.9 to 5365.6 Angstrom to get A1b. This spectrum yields 10.1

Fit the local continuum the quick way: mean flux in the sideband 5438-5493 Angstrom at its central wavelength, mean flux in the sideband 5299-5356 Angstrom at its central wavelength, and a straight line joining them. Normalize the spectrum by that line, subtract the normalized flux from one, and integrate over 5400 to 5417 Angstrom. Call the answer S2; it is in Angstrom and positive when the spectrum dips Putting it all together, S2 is -3.7 Angstrom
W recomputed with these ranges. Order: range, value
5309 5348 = 8.572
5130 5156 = 9.751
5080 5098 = 9.441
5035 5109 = 8.669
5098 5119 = 9.508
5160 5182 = 9.811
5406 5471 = 11.03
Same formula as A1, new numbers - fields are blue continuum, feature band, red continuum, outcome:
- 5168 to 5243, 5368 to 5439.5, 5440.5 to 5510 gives -0.101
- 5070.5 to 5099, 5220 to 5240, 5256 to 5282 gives -0.176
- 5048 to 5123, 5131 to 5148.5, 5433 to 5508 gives -0.017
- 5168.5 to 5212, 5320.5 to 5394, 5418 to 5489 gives 0.098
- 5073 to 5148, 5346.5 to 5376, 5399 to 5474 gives 0.151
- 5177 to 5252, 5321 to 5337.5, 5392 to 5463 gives 0.143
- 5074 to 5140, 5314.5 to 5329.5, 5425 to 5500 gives 0.165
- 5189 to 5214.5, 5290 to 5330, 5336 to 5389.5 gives 0.105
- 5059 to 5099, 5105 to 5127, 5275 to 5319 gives -0.044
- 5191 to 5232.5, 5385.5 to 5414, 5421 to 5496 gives -0.047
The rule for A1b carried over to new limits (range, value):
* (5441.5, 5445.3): 11.2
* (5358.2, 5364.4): 10.1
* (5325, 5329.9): 9.68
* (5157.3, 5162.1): 9.94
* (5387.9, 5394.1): 9.63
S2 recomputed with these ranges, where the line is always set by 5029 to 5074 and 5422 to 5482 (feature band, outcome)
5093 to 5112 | 0.17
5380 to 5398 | 1.50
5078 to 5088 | 0.01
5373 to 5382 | 0.57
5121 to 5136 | -0.21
